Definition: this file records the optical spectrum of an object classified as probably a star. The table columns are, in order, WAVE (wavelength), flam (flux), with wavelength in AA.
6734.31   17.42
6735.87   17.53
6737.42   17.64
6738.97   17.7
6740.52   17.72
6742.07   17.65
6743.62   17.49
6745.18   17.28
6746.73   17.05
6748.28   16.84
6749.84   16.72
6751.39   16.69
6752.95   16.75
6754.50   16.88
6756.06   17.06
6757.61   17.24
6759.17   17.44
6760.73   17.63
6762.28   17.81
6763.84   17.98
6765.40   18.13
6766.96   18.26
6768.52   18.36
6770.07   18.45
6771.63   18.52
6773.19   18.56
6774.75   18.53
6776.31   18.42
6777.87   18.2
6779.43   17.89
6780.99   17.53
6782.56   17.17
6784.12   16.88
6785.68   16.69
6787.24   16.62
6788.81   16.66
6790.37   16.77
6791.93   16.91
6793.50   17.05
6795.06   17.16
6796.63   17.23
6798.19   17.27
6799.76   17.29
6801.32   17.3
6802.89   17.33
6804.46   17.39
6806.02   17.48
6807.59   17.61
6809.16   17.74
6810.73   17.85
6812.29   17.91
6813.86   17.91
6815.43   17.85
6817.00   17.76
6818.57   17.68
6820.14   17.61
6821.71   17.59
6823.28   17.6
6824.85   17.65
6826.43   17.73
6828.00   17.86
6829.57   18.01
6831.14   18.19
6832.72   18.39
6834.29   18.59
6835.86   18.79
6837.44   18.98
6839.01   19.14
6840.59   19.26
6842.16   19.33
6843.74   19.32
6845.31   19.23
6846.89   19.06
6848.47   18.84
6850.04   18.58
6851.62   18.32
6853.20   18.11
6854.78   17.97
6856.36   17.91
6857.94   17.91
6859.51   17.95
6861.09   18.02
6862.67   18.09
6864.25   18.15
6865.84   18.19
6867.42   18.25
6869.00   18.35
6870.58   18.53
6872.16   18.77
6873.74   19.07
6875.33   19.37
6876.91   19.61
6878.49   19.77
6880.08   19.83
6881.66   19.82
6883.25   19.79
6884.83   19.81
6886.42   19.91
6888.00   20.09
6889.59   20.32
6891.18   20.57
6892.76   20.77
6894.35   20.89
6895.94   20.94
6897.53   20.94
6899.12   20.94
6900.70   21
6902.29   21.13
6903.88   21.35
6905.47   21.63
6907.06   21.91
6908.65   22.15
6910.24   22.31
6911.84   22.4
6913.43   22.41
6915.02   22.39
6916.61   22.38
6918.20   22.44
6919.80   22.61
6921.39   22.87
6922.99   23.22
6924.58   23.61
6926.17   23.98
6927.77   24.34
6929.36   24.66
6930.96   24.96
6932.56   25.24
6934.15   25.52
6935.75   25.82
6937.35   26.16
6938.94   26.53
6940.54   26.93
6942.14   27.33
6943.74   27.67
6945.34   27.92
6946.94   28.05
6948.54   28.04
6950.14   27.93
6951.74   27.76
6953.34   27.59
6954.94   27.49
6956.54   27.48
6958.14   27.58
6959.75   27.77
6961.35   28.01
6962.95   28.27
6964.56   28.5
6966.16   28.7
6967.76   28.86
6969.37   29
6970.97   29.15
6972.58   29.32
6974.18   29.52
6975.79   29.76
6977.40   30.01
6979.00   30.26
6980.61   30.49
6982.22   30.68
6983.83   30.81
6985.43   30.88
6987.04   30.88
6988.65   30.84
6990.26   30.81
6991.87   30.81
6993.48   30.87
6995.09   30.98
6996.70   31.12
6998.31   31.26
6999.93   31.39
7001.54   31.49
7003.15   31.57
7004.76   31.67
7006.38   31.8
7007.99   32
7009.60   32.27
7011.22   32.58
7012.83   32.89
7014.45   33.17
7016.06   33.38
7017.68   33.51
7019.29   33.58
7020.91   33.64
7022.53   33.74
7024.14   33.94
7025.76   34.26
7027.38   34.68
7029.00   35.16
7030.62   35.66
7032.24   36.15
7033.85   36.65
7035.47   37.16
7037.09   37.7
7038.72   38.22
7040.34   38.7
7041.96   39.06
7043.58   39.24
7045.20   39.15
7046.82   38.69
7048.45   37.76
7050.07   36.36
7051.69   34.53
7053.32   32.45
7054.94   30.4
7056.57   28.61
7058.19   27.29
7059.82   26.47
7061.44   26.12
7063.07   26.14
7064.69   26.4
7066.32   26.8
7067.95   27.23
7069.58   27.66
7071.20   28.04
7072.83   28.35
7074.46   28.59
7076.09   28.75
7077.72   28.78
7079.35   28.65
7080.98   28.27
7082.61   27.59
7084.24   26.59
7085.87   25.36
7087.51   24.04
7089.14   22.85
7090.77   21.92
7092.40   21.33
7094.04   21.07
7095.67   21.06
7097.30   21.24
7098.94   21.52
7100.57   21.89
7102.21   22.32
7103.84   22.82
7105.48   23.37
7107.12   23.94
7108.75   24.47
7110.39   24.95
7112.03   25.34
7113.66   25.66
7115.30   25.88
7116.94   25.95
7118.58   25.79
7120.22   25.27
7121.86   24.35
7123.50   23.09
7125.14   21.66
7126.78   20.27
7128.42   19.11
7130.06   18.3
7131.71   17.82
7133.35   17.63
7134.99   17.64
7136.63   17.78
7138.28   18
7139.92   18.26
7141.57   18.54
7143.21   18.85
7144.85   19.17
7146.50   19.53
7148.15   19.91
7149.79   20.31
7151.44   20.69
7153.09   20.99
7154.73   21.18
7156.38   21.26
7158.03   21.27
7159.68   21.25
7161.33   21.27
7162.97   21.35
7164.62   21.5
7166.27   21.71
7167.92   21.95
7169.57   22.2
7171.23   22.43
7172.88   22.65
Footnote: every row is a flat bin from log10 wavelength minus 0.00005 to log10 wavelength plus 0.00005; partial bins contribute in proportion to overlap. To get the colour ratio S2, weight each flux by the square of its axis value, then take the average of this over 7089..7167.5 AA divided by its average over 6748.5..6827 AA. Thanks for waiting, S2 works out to 1.35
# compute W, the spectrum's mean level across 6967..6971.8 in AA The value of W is 29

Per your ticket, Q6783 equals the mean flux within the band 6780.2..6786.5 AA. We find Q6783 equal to 17.1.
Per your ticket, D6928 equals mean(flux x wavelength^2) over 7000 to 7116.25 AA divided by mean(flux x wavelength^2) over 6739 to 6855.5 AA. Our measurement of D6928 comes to 1.81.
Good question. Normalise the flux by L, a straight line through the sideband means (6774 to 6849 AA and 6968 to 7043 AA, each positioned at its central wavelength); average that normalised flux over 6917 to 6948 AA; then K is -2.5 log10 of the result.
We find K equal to 0.08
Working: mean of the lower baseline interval 17.9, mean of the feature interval 25.2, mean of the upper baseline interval 32.7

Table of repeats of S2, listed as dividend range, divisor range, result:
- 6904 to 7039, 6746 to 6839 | 1.74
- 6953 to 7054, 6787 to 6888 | 1.87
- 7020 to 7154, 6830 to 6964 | 1.28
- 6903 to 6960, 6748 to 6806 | 1.50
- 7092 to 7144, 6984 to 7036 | 0.68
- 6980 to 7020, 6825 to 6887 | 1.76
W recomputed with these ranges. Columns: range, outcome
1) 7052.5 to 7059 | 29.7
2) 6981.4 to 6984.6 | 30.7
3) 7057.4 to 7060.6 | 26.8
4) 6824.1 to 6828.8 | 17.7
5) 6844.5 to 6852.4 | 18.8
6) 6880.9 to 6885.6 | 19.8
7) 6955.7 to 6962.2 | 27.7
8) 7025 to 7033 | 35.2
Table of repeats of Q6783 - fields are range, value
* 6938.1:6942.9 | 26.9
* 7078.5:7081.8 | 28.5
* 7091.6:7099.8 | 21.2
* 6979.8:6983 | 30.5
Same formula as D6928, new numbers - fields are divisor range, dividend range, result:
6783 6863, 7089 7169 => 1.31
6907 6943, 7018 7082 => 1.40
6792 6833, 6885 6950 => 1.37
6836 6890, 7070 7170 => 1.29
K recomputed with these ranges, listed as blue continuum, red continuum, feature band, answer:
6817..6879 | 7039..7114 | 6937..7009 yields -0.24 mag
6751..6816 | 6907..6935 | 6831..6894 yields 0.10 mag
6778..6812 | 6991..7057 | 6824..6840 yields 0.09 mag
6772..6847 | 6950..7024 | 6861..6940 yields 0.14 mag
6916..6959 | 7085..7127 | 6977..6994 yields -0.22 mag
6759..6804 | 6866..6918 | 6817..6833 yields 0.06 mag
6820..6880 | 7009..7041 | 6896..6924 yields 0.10 mag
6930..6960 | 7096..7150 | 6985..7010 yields -0.23 mag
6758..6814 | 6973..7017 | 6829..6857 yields 0.14 mag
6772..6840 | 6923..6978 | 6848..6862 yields 0.15 mag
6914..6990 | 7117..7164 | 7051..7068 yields -0.21 mag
